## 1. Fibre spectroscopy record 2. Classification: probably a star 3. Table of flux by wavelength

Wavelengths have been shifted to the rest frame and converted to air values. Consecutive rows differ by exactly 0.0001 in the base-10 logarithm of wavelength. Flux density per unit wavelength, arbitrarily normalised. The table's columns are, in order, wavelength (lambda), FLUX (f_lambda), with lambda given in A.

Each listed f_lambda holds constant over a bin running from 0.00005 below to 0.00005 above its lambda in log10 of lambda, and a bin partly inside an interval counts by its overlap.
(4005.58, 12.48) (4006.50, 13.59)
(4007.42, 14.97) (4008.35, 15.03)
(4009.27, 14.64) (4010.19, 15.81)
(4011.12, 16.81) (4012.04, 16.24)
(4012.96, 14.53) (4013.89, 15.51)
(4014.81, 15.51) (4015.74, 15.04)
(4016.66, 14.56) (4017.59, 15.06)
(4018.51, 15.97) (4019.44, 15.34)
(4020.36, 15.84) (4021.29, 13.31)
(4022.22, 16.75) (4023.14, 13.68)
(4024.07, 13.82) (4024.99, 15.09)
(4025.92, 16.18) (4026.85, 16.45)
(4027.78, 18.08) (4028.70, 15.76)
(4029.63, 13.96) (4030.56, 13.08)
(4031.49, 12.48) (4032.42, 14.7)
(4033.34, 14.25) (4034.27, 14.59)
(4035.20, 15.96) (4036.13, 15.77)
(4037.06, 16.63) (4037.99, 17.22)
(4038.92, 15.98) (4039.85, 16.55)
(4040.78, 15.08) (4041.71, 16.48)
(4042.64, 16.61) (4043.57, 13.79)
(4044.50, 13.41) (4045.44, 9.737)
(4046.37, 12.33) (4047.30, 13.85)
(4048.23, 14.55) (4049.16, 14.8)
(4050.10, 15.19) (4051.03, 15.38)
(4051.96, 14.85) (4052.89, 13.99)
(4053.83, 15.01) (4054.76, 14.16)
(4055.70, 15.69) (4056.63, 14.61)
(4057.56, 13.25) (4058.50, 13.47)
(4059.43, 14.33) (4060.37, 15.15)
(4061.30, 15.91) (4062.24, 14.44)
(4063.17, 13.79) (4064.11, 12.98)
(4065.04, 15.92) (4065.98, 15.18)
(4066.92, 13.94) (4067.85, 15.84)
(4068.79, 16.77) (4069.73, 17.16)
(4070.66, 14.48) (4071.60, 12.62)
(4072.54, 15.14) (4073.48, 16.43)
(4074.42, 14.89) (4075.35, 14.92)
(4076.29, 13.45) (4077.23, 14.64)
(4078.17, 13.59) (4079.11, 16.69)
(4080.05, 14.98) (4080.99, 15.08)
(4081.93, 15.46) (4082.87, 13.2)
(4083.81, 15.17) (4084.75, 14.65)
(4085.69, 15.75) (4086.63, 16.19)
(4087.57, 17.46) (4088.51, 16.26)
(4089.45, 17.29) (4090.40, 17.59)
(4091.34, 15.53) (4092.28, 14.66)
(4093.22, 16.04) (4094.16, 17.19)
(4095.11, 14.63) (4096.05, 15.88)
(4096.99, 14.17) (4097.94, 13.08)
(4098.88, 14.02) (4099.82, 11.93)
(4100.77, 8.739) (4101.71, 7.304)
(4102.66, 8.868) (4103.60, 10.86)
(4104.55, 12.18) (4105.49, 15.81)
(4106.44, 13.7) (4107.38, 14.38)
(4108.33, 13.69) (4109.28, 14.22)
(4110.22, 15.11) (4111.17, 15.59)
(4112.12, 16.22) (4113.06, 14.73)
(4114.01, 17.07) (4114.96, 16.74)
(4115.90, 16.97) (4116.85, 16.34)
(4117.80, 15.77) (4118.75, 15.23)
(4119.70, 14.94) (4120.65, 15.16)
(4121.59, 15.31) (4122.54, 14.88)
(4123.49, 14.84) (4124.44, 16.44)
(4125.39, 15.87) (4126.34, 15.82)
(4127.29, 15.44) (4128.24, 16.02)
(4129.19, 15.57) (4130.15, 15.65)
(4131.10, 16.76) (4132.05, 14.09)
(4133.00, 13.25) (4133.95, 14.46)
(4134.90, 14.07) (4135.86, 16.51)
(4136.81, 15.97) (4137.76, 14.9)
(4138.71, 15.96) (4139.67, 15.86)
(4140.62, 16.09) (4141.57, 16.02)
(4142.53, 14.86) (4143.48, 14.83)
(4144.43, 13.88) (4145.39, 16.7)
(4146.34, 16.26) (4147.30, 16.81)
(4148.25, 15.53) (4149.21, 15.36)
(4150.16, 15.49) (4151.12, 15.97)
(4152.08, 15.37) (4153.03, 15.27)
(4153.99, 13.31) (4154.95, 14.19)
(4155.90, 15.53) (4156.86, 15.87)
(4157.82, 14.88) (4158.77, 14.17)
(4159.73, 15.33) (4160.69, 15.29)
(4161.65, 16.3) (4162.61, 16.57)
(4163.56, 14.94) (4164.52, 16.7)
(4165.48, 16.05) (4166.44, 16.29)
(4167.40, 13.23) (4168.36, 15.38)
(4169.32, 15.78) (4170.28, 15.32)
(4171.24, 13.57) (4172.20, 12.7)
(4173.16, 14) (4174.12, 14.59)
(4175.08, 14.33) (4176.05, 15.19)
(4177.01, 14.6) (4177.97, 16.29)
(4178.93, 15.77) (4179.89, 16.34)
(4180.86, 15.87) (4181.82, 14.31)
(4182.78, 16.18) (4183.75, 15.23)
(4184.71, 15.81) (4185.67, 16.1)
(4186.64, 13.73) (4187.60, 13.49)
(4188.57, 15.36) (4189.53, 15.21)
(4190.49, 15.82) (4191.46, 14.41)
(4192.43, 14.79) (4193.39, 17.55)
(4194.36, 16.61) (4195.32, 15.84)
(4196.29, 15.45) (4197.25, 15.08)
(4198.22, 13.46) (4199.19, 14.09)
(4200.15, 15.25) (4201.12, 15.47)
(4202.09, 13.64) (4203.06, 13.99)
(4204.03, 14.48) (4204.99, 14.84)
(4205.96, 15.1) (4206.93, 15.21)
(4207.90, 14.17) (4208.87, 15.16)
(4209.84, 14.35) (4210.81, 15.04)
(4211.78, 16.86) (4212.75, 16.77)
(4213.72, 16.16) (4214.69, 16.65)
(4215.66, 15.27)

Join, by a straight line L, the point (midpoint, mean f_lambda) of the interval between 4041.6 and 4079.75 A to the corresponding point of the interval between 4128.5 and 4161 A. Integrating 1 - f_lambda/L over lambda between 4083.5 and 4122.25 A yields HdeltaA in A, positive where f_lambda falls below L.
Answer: 0.67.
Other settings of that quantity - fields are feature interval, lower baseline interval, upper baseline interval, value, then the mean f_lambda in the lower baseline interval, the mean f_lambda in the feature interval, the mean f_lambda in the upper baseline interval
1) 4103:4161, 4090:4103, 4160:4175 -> -3.6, 13.6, 15.2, 15.1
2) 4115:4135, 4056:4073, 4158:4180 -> -0.6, 14.7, 15.4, 15.1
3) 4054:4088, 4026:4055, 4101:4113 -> -2.1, 14.9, 14.9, 13.1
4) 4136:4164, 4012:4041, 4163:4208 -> -0.6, 15.3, 15.5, 15.1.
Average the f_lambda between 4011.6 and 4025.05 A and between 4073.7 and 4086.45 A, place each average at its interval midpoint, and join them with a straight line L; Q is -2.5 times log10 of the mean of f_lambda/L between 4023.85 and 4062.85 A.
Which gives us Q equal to 0.01 mag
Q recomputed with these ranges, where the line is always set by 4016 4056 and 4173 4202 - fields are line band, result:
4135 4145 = -0.02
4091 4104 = 0.15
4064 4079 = 0.00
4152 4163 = 0.00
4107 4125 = -0.03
